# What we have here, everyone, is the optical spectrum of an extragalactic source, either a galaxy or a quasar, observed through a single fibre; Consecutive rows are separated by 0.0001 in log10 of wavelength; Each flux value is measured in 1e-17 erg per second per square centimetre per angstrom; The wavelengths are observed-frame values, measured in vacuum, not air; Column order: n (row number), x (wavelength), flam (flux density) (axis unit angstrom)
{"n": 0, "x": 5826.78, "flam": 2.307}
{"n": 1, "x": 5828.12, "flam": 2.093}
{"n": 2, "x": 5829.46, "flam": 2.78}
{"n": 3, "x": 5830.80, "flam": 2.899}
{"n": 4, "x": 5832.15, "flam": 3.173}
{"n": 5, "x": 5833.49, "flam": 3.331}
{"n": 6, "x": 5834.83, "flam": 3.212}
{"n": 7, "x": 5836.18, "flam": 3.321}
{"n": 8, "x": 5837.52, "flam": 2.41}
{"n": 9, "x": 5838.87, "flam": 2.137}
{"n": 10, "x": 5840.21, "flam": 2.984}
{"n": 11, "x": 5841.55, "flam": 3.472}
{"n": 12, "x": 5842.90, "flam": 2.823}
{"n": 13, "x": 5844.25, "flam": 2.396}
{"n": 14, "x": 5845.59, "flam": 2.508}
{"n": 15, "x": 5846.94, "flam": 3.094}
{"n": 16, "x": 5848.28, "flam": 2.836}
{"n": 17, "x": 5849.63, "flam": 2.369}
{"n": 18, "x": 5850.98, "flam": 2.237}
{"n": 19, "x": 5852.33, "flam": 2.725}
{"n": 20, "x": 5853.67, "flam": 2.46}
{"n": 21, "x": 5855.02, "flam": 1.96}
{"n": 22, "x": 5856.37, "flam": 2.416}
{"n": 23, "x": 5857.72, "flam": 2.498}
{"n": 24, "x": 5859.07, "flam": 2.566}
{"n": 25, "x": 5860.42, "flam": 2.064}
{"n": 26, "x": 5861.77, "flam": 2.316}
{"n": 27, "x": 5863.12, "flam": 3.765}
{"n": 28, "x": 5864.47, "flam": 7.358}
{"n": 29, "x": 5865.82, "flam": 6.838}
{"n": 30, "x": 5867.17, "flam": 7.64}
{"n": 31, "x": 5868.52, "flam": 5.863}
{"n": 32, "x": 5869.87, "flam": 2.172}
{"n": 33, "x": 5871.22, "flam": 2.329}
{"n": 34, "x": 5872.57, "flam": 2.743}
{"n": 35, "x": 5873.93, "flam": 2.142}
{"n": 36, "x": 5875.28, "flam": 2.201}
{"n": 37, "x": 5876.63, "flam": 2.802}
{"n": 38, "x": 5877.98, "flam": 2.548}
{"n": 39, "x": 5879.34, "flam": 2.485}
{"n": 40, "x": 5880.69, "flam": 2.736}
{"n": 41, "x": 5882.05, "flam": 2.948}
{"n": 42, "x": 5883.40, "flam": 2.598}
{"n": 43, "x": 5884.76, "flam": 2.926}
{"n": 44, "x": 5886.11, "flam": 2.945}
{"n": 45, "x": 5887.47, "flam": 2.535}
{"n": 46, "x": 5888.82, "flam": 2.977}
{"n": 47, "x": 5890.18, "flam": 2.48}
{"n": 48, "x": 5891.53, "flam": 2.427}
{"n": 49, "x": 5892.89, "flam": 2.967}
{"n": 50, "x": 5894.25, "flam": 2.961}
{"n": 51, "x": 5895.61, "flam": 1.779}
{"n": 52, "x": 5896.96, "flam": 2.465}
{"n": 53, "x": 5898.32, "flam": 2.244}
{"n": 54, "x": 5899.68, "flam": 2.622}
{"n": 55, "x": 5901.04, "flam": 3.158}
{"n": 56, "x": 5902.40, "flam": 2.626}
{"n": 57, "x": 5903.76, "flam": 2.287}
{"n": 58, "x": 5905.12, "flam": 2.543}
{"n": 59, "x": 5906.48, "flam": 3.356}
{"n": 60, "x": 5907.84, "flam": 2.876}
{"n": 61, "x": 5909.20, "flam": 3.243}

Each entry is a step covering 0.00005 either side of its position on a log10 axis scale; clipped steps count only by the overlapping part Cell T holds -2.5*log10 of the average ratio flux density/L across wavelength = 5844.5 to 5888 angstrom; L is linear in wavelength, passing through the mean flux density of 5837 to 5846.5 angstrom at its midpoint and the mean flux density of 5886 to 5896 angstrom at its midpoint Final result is -0.17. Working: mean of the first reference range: 2.69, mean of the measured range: 3.11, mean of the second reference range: 2.64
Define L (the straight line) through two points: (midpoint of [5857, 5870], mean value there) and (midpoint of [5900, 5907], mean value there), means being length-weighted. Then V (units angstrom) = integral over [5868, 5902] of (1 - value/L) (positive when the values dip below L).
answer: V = 7.6 angstrom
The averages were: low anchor 4.39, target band 2.71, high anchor 2.77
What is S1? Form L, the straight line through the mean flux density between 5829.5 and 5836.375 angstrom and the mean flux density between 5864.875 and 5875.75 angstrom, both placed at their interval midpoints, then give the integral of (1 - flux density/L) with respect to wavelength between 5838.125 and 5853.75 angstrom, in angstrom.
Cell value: 3.6 angstrom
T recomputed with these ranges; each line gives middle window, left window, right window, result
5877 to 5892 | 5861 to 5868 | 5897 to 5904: 0.39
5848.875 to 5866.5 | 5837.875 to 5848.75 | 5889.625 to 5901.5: -0.18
